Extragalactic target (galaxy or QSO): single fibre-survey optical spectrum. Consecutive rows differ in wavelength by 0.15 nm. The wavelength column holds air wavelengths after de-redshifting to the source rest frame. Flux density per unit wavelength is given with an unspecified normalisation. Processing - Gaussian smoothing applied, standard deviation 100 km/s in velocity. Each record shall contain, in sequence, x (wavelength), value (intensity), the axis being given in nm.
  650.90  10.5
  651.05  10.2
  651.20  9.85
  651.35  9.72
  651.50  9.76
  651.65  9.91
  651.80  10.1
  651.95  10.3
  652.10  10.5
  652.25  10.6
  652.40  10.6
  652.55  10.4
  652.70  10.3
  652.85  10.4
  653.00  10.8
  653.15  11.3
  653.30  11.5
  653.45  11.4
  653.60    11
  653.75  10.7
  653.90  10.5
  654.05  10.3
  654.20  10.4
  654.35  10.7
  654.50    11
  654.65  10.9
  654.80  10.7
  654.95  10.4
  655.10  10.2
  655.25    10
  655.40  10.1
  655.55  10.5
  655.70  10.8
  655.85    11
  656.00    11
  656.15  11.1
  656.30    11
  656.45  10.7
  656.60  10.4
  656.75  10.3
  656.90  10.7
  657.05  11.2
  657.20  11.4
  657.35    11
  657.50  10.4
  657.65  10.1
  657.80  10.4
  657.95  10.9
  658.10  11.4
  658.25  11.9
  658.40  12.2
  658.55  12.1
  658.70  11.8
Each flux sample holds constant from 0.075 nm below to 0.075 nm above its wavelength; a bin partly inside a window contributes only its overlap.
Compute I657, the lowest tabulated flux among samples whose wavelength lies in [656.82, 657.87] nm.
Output 10.1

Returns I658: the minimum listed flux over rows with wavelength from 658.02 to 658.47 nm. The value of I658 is 11.4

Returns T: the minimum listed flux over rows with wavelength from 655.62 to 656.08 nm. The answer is 10.8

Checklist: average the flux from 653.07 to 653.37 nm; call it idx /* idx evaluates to 11.4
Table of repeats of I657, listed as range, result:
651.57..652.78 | 9.91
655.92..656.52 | 10.7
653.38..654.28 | 10.3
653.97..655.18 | 10.2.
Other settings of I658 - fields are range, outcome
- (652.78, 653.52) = 10.4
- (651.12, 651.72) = 9.72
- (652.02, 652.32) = 10.5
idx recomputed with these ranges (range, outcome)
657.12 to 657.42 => 11.2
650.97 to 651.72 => 9.89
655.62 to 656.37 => 11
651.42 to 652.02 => 10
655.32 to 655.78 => 10.5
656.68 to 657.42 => 10.9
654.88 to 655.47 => 10.2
